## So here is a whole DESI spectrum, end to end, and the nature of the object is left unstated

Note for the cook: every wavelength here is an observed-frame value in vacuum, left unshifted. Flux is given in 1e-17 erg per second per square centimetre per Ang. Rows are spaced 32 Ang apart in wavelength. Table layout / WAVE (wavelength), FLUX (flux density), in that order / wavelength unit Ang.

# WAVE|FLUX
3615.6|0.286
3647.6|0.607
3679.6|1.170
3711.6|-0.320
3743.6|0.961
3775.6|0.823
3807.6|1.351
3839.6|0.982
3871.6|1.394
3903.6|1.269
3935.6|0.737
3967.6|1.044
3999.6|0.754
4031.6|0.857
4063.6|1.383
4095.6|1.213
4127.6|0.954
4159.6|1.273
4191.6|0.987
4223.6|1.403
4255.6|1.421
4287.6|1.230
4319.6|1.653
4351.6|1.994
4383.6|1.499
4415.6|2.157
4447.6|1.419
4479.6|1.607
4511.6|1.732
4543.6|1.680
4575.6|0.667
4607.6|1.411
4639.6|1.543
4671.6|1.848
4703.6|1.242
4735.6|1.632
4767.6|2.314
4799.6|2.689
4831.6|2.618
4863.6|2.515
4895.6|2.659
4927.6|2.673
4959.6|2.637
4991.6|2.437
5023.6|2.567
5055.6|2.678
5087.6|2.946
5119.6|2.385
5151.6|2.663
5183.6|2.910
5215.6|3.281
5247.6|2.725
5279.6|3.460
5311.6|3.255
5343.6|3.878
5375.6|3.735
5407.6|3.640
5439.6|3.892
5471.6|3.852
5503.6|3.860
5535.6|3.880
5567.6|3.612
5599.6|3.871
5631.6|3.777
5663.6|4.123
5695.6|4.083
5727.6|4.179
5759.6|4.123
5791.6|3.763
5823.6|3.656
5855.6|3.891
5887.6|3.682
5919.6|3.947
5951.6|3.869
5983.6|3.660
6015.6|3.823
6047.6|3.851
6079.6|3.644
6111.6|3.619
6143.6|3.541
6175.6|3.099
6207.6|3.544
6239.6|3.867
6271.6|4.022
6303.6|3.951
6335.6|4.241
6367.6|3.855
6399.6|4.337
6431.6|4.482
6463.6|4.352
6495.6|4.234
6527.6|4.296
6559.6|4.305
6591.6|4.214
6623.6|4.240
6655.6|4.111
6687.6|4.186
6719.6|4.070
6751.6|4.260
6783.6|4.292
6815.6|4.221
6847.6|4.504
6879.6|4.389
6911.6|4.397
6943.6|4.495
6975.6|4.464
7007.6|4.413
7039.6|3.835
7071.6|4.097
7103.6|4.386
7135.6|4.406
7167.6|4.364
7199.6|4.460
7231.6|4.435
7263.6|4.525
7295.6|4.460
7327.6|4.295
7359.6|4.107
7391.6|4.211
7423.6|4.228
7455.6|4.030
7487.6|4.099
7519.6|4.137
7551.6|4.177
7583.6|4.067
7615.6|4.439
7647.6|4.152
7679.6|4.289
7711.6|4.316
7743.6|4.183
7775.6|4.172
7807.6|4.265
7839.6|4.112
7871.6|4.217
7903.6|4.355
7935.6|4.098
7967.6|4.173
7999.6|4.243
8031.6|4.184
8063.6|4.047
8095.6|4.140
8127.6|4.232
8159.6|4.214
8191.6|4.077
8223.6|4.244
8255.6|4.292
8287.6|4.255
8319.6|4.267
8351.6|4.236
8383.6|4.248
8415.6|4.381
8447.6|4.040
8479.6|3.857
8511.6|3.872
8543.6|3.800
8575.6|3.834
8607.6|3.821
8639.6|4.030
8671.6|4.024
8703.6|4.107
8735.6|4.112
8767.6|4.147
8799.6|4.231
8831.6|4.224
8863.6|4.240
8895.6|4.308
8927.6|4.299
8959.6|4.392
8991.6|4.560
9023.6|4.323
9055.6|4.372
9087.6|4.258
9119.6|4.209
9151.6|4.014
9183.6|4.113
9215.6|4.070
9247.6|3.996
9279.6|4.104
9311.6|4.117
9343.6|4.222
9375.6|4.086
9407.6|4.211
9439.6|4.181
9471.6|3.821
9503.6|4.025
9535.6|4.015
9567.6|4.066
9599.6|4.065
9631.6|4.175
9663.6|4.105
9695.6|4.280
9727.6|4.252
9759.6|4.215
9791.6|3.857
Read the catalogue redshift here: 0.19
